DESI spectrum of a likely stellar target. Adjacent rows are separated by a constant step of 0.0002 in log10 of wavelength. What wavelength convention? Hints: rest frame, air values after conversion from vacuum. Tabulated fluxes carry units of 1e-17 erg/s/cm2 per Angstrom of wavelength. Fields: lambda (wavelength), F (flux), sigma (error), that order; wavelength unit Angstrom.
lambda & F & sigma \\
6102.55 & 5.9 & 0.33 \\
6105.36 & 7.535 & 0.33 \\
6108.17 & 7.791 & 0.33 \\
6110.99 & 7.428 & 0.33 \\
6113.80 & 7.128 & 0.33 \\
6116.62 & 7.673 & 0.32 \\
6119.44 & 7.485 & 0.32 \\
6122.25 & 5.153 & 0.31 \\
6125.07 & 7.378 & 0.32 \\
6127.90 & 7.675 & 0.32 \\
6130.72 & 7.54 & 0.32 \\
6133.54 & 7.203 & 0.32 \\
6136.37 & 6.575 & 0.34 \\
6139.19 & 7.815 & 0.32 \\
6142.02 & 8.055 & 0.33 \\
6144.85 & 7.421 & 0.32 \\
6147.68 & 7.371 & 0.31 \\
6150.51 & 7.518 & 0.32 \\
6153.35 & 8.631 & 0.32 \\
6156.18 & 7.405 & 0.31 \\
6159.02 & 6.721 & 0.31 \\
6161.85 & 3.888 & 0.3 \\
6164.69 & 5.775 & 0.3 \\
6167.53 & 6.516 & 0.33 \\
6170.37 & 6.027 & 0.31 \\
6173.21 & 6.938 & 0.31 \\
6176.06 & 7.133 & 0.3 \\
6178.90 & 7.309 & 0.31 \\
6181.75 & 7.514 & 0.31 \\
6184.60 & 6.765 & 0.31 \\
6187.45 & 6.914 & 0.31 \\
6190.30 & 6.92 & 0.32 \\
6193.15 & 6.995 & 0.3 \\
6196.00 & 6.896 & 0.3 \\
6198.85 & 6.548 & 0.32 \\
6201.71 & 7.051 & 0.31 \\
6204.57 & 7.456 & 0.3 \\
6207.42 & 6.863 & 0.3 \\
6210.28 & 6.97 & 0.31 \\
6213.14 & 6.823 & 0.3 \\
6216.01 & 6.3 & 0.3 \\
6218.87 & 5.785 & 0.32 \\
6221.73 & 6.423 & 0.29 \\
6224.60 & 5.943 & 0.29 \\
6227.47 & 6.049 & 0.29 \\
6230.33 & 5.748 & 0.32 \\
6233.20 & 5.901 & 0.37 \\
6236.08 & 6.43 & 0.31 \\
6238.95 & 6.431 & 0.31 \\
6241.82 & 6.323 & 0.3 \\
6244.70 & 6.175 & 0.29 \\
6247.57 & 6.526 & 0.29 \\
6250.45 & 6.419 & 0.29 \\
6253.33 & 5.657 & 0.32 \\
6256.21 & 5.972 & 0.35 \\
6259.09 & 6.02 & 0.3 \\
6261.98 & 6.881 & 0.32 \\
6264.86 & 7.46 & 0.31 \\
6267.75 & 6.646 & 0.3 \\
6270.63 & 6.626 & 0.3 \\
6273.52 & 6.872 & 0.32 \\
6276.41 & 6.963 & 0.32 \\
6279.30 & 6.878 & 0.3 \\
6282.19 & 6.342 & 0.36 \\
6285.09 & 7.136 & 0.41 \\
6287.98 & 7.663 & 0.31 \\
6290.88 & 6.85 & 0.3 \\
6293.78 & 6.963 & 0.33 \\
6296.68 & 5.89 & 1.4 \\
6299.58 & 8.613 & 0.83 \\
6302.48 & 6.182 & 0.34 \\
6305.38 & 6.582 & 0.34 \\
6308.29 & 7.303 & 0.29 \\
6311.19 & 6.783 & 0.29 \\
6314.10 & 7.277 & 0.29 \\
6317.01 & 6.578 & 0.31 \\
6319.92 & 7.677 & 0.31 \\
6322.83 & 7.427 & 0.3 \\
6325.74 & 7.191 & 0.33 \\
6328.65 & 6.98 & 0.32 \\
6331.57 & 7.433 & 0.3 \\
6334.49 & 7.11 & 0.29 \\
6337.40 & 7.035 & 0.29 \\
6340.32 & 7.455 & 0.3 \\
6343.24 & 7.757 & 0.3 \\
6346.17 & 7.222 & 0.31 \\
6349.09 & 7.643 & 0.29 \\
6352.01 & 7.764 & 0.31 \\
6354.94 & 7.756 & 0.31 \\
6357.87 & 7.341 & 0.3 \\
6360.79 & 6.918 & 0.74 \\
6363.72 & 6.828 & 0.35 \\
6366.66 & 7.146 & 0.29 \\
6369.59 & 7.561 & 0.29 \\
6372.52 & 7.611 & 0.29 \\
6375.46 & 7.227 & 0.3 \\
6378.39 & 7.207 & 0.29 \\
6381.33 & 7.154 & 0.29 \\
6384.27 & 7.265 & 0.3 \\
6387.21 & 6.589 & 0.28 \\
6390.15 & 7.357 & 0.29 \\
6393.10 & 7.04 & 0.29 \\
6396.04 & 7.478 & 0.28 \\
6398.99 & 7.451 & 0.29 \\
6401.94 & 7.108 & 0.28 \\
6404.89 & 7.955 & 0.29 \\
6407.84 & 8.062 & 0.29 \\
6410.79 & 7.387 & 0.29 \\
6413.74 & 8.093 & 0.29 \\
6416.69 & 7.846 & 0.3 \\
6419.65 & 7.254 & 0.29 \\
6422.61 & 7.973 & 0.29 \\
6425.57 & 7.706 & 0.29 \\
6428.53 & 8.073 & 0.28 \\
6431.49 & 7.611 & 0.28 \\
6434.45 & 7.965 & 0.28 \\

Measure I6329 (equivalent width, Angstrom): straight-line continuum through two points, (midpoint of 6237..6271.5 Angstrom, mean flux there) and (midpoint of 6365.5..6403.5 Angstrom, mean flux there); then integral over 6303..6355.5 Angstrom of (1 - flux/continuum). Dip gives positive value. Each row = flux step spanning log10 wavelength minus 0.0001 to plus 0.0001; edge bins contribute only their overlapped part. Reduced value -2.6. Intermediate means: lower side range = 6.43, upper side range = 7.25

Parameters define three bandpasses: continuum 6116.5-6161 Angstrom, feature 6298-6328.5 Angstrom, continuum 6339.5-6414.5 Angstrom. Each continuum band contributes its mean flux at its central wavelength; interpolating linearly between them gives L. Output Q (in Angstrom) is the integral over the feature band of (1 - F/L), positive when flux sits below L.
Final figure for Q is 0.91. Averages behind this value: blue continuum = 7.3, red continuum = 7.39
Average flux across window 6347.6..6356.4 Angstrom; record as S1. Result 7.72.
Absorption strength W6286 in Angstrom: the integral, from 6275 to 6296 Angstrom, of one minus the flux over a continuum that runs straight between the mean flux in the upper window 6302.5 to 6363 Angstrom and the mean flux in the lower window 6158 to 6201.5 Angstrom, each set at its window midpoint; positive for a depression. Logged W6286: 0.3 Angstrom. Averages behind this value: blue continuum 6.6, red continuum 7.23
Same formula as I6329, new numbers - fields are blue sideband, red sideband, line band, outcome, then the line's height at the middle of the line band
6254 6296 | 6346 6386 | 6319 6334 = -0.5 Angstrom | 7.09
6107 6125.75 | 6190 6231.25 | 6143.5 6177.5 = 0.5 Angstrom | 6.88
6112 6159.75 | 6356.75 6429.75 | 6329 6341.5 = 0.3 Angstrom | 7.41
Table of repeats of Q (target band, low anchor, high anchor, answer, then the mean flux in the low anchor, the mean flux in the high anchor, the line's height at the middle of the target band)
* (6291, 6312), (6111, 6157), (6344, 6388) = 1.20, 7.38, 7.3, 7.32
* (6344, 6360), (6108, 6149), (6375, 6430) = -0.16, 7.3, 7.49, 7.46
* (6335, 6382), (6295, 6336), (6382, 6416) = -0.58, 7.07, 7.44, 7.26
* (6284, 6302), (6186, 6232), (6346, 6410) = -0.41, 6.6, 7.35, 6.98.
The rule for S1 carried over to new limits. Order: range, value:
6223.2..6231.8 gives 5.92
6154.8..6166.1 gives 5.94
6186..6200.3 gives 6.86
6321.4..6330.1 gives 7.2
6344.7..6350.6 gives 7.43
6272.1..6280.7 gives 6.91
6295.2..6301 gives 7.24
